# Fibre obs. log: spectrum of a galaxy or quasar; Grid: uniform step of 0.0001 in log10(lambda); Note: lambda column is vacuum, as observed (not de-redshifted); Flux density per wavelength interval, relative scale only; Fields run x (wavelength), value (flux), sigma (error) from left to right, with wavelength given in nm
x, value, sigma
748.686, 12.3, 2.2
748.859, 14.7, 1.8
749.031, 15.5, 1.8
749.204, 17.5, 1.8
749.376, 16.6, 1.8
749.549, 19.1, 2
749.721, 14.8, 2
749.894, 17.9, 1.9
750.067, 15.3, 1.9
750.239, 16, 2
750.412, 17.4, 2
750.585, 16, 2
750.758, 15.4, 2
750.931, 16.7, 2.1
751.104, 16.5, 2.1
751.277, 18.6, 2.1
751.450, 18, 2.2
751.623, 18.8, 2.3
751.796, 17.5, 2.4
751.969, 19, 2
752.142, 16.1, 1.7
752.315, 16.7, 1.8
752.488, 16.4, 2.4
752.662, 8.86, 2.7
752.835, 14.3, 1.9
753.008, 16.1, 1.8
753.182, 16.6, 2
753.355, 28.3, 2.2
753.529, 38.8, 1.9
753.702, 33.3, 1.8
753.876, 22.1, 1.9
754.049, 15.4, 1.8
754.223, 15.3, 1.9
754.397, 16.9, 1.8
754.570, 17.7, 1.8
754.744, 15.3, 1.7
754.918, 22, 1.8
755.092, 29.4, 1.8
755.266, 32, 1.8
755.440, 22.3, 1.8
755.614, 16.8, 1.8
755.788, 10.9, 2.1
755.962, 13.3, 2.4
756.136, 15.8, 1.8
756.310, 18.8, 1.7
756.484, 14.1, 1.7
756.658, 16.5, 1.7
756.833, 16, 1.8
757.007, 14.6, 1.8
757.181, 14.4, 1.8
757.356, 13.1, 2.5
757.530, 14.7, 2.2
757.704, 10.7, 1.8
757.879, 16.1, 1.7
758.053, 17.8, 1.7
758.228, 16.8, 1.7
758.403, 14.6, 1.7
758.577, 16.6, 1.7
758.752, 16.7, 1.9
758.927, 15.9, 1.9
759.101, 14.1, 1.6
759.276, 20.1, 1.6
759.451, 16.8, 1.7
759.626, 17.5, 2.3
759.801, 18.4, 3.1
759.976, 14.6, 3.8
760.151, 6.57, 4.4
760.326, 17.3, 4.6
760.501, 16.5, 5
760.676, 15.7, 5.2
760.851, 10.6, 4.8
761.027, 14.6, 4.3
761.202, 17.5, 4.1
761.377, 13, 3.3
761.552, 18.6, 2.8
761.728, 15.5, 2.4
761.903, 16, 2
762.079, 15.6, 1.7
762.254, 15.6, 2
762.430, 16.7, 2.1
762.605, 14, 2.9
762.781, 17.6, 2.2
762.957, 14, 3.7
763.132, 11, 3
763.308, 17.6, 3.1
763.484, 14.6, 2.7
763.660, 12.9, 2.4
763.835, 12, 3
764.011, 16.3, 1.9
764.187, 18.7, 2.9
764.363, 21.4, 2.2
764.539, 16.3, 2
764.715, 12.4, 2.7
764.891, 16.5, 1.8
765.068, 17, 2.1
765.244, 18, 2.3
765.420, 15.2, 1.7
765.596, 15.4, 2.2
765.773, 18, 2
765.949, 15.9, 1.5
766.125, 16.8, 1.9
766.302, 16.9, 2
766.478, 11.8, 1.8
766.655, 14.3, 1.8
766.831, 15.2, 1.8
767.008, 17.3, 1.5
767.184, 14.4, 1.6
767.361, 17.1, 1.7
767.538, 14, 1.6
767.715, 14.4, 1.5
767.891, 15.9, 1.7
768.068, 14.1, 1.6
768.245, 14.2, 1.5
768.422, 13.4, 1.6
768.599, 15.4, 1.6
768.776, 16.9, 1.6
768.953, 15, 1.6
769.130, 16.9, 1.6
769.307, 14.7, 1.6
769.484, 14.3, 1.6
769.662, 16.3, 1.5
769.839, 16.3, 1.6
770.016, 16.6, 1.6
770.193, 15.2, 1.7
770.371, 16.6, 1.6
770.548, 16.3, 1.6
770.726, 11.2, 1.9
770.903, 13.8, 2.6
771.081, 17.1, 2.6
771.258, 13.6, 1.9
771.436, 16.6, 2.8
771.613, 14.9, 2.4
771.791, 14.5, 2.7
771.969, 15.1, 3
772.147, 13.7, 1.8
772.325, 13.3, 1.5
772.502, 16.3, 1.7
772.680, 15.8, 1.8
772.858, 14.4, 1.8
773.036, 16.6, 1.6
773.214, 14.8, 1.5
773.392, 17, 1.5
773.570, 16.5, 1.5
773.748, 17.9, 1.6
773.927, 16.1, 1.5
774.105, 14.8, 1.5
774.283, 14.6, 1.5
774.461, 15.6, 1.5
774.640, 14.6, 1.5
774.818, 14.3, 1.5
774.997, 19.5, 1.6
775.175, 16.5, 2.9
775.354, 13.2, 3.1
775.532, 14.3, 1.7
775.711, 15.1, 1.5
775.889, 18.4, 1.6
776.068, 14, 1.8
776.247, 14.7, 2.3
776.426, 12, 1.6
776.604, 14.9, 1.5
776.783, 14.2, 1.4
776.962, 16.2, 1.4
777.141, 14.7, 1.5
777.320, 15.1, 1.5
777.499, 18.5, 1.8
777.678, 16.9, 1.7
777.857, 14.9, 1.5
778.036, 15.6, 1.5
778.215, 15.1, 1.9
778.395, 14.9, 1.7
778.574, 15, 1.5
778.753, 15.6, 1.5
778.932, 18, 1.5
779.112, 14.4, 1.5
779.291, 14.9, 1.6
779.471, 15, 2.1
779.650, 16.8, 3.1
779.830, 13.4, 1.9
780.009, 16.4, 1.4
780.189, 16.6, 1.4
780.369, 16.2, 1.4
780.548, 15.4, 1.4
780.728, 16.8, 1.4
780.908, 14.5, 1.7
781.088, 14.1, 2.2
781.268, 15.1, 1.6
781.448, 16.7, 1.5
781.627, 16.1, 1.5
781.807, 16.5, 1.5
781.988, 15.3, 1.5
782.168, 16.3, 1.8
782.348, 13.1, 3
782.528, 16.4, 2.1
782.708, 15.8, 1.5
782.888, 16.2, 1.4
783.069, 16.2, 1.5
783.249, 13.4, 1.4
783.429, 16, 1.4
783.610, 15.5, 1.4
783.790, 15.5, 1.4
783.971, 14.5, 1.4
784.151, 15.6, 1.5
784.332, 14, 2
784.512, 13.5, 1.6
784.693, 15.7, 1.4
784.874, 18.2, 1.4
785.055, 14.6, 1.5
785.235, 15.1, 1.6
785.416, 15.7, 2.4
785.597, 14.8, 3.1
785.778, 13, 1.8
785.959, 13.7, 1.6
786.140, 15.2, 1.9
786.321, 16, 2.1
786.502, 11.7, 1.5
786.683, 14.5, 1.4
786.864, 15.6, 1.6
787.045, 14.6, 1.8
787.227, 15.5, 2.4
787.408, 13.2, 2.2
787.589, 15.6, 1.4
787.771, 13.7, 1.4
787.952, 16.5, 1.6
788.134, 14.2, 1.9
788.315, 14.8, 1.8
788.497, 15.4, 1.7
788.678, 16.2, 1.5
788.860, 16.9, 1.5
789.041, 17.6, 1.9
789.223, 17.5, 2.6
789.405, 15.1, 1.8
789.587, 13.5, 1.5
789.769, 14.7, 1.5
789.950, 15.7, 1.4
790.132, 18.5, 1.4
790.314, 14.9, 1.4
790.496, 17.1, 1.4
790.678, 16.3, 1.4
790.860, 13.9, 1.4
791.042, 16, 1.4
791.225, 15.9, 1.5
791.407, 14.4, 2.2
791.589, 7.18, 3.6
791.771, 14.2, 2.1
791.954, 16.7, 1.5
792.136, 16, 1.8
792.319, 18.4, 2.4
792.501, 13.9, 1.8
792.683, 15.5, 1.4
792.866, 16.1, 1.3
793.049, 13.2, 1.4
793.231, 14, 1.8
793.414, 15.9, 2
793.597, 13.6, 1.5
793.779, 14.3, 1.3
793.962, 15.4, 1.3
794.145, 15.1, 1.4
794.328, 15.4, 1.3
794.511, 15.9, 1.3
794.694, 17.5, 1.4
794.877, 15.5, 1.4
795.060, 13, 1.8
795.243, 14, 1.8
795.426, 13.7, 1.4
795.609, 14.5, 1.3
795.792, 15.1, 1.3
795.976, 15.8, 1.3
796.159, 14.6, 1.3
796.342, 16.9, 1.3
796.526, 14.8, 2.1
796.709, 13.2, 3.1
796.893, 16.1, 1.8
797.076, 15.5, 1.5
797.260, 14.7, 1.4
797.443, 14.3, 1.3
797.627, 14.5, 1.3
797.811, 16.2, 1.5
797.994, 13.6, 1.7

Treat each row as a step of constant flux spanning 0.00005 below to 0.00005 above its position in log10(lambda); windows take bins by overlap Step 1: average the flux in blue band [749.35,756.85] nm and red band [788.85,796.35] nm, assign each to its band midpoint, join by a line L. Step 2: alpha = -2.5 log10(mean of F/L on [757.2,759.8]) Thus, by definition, 0.14 mag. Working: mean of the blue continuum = 18.4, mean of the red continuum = 15.2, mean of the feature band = 15.9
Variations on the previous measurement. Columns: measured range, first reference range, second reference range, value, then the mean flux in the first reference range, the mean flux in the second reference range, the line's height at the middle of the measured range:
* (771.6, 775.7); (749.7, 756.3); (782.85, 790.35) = 0.08 mag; 18.7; 15.2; 16.5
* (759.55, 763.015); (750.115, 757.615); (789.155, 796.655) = 0.15 mag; 18.2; 15.1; 17.6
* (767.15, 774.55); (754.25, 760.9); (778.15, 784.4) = 0.04 mag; 16.5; 15.5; 15.9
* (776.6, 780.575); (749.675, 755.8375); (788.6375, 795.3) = 0.06 mag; 19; 15.3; 16.5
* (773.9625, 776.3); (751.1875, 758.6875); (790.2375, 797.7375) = 0.07 mag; 18.1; 15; 16.5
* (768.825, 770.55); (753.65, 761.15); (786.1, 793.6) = 0.03 mag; 16.9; 15.1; 16.2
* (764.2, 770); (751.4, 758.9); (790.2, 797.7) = 0.09 mag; 18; 15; 17.1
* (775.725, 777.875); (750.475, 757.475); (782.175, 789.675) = 0.05 mag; 18.3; 15.1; 16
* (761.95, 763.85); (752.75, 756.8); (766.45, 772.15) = 0.17 mag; 20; 15.1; 17.3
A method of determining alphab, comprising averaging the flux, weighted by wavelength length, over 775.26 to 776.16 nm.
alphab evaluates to 15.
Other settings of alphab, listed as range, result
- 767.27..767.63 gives 15.5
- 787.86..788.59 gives 15.2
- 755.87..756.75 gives 15.7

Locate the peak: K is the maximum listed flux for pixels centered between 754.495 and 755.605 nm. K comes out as 32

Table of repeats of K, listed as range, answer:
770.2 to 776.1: 19.5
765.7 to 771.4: 18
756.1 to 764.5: 21.4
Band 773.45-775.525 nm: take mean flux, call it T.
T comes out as 15.7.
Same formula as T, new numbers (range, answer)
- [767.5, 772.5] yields 15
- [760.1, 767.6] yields 15.5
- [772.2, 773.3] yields 15.2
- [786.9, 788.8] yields 15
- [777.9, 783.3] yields 15.5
